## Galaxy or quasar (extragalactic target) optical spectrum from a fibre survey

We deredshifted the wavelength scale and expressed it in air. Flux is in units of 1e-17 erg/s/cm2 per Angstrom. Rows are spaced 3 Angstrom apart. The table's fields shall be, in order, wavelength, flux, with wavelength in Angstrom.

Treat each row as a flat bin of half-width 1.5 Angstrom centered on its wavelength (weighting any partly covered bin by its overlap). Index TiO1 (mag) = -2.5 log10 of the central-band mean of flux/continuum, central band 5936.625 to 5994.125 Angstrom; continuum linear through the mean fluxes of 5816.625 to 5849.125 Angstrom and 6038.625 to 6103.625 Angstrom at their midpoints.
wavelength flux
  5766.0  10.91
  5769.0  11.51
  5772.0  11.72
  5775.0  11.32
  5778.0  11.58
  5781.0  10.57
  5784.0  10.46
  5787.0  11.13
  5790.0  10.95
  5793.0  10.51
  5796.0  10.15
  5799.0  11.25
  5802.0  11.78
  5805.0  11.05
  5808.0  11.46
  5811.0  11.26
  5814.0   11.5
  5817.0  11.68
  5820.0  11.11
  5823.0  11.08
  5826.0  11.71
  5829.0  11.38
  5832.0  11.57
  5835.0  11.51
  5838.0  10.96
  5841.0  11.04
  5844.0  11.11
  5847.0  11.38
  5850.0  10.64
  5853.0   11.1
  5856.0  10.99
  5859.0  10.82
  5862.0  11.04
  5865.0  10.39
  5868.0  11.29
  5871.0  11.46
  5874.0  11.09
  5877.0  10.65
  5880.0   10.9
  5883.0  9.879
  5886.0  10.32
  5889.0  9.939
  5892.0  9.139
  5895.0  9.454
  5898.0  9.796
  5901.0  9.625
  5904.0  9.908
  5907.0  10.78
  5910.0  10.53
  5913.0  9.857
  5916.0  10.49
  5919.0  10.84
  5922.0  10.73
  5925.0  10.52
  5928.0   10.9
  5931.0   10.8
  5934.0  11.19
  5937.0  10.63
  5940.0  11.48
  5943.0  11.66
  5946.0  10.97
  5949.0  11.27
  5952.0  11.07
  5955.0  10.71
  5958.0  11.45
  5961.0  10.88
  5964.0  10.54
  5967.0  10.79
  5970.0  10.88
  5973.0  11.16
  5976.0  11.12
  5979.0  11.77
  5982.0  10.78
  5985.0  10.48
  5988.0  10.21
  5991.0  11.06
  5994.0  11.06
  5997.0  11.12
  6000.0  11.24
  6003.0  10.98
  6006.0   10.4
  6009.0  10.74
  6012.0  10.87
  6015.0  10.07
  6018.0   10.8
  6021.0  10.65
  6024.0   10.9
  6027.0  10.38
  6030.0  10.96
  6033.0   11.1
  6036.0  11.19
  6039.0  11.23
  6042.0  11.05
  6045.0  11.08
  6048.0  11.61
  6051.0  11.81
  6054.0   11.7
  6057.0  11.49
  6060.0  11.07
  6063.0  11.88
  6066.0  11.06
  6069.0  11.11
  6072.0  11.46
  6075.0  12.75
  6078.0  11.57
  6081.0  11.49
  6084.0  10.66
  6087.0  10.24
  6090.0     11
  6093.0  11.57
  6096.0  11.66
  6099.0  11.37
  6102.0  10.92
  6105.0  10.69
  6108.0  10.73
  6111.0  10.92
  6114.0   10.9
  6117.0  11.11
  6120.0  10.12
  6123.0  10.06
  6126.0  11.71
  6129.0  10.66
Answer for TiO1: 0.03 mag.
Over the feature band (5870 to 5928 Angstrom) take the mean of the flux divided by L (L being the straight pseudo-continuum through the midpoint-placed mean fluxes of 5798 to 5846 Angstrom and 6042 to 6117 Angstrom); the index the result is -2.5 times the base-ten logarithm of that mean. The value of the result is 0.10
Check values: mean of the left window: 11.3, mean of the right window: 11.3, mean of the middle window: 10.3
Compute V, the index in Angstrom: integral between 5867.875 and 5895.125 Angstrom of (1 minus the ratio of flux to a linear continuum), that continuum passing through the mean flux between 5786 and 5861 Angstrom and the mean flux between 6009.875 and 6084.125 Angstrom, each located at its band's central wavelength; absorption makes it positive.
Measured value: 1.8 Angstrom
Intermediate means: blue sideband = 11.2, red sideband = 11.2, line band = 10.4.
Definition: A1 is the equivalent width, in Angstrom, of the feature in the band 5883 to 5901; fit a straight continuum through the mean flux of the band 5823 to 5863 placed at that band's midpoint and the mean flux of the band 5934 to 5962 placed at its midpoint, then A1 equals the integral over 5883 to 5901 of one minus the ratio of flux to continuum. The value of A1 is 2.3 Angstrom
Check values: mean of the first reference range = 11.2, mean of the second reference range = 11.1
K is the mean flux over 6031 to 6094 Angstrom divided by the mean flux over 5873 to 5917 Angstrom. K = 1.1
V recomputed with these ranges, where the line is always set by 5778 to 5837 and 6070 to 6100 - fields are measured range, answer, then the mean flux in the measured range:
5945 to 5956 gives 0.2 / 11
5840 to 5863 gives 0.4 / 11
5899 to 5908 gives 1.0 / 10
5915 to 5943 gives 0.9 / 10.9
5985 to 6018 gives 1.6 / 10.8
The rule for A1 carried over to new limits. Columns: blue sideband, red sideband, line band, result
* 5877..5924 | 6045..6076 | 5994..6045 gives 1.5 Angstrom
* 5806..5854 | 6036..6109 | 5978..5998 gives 0.7 Angstrom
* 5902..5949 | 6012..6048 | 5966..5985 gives -0.4 Angstrom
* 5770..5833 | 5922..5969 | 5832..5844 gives -0.1 Angstrom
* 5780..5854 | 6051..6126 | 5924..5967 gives 0.6 Angstrom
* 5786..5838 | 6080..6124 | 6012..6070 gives -0.7 Angstrom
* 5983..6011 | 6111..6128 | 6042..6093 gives -2.7 Angstrom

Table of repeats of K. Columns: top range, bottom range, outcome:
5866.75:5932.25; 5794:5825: 0.93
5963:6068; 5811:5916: 1.02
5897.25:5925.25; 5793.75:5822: 0.92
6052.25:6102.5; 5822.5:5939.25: 1.06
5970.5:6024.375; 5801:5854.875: 0.96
